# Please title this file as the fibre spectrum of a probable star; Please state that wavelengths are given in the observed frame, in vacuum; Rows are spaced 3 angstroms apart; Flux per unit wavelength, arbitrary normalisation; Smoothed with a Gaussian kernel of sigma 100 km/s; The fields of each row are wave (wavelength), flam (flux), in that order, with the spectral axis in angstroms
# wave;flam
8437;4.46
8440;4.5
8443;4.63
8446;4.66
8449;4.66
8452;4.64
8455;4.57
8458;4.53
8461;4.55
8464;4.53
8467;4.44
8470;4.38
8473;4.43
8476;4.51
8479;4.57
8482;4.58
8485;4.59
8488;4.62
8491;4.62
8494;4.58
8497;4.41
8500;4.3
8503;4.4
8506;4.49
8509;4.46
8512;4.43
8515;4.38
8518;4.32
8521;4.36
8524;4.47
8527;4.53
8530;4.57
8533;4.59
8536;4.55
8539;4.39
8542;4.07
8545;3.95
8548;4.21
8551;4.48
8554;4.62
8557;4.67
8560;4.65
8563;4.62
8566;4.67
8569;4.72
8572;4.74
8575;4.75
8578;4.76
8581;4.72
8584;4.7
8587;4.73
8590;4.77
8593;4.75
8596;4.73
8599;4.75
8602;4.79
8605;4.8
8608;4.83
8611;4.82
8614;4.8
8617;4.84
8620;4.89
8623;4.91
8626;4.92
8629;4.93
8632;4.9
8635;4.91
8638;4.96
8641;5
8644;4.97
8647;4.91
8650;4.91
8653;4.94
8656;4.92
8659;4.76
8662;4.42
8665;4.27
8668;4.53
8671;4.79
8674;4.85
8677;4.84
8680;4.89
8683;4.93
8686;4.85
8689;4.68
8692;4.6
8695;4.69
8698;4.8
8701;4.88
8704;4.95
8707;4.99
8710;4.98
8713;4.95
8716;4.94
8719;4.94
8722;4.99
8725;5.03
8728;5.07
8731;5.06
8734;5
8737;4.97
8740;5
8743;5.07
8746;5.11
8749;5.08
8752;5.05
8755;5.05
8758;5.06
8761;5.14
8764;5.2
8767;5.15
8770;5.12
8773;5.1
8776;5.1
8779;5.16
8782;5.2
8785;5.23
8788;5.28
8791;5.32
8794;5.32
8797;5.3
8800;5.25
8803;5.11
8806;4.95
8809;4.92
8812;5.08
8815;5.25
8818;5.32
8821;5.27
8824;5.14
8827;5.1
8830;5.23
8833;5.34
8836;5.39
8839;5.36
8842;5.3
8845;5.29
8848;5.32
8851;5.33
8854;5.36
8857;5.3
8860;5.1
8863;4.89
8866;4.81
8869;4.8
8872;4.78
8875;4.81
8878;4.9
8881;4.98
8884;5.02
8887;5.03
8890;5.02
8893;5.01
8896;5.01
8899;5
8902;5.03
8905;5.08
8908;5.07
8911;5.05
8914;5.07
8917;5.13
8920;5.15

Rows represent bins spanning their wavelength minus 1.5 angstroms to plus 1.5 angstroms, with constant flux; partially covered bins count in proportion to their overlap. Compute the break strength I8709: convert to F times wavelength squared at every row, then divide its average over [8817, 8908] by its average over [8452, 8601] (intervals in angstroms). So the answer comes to 1.22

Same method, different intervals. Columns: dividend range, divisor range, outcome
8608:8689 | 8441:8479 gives 1.11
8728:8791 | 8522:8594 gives 1.17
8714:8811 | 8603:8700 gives 1.09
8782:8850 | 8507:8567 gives 1.25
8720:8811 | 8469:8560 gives 1.22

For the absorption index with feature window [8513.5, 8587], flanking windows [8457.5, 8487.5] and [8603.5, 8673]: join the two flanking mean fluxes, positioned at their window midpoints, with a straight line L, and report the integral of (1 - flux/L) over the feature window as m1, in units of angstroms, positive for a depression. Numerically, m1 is 2.13 angstroms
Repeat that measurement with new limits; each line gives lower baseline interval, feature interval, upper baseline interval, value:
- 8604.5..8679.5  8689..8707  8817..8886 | 0.43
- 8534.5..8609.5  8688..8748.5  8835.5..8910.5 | -1.24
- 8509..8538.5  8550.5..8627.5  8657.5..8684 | -3.12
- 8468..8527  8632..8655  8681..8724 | -0.89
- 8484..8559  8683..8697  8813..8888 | 0.19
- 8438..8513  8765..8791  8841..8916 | -1.35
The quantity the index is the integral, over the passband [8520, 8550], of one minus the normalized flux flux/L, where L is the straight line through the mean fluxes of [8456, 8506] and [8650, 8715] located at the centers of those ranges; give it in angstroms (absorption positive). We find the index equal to 1.37 angstroms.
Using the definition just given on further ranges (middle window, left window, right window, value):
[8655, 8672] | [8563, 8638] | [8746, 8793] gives 1.13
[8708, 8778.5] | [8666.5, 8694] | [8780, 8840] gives -0.91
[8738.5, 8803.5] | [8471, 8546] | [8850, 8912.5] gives -4.11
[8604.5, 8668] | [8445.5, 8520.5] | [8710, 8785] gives -0.05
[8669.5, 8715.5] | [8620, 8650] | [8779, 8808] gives 1.70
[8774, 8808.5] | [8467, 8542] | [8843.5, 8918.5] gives -1.98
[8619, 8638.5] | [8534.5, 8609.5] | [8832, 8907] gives -0.87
